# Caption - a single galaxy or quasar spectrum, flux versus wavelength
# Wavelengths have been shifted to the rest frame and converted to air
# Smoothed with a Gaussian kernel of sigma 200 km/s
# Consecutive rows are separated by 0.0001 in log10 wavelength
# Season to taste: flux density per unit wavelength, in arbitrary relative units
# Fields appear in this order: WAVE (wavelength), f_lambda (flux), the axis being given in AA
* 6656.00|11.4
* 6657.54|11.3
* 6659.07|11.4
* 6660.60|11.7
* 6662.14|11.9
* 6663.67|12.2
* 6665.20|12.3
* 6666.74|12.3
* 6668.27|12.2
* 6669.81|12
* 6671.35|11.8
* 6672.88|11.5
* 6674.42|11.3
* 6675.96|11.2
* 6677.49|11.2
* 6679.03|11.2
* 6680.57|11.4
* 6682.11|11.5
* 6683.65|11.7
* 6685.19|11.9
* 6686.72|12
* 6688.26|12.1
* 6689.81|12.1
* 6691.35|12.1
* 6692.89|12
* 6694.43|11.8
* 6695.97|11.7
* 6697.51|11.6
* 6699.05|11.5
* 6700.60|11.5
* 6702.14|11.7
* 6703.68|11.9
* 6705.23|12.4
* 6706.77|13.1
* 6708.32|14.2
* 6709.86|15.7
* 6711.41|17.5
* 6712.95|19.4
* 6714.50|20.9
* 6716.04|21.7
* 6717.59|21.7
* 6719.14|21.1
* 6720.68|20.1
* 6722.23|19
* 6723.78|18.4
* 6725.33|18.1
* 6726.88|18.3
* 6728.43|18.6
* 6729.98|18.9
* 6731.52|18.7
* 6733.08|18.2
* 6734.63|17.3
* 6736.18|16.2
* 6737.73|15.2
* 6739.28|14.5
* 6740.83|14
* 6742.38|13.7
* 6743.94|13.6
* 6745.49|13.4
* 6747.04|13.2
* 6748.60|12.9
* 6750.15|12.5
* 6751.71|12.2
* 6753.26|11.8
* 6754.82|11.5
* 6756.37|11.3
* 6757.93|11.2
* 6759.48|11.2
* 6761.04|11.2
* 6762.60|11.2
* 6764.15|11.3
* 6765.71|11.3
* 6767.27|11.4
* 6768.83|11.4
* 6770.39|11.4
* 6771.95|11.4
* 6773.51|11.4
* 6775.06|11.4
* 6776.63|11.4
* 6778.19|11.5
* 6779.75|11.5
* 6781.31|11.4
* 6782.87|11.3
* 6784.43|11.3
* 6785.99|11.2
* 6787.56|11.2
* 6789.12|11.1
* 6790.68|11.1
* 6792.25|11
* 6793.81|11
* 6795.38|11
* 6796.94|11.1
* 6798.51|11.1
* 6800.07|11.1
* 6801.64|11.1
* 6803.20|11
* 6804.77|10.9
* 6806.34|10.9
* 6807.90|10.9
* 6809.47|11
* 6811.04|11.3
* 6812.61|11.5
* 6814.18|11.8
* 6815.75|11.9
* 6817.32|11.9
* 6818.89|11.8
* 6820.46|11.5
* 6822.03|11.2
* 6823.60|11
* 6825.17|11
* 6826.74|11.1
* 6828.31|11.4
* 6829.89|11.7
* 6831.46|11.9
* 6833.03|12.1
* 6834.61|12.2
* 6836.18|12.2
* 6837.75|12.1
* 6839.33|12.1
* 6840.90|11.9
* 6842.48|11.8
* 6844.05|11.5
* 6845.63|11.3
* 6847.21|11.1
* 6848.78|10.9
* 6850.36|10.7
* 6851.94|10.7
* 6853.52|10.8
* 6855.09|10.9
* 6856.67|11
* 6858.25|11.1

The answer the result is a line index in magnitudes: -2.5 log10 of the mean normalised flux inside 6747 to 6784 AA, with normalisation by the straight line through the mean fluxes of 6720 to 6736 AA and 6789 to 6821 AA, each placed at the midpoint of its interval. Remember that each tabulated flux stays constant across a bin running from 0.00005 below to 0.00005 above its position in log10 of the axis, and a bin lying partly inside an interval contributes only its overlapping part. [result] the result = 0.28 mag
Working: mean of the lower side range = 18.5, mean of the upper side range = 11.2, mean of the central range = 11.6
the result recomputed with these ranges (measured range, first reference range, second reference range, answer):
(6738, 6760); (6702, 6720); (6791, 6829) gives 0.16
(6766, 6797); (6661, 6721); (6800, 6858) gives 0.08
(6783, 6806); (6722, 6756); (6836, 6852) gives 0.20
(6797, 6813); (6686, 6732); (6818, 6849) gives 0.13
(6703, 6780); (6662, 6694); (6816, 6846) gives -0.24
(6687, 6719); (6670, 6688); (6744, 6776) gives -0.23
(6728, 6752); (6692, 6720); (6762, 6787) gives -0.15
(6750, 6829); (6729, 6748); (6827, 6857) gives 0.19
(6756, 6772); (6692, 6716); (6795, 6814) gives 0.09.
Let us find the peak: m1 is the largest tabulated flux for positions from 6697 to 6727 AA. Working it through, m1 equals 21.7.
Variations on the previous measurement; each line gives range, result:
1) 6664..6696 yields 12.3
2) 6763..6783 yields 11.5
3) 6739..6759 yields 14.5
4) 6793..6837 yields 12.2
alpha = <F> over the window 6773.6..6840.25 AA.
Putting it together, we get 11.4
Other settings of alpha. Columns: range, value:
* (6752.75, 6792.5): 11.3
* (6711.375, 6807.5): 13.7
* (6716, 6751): 16.8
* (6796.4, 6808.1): 11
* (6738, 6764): 12.5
